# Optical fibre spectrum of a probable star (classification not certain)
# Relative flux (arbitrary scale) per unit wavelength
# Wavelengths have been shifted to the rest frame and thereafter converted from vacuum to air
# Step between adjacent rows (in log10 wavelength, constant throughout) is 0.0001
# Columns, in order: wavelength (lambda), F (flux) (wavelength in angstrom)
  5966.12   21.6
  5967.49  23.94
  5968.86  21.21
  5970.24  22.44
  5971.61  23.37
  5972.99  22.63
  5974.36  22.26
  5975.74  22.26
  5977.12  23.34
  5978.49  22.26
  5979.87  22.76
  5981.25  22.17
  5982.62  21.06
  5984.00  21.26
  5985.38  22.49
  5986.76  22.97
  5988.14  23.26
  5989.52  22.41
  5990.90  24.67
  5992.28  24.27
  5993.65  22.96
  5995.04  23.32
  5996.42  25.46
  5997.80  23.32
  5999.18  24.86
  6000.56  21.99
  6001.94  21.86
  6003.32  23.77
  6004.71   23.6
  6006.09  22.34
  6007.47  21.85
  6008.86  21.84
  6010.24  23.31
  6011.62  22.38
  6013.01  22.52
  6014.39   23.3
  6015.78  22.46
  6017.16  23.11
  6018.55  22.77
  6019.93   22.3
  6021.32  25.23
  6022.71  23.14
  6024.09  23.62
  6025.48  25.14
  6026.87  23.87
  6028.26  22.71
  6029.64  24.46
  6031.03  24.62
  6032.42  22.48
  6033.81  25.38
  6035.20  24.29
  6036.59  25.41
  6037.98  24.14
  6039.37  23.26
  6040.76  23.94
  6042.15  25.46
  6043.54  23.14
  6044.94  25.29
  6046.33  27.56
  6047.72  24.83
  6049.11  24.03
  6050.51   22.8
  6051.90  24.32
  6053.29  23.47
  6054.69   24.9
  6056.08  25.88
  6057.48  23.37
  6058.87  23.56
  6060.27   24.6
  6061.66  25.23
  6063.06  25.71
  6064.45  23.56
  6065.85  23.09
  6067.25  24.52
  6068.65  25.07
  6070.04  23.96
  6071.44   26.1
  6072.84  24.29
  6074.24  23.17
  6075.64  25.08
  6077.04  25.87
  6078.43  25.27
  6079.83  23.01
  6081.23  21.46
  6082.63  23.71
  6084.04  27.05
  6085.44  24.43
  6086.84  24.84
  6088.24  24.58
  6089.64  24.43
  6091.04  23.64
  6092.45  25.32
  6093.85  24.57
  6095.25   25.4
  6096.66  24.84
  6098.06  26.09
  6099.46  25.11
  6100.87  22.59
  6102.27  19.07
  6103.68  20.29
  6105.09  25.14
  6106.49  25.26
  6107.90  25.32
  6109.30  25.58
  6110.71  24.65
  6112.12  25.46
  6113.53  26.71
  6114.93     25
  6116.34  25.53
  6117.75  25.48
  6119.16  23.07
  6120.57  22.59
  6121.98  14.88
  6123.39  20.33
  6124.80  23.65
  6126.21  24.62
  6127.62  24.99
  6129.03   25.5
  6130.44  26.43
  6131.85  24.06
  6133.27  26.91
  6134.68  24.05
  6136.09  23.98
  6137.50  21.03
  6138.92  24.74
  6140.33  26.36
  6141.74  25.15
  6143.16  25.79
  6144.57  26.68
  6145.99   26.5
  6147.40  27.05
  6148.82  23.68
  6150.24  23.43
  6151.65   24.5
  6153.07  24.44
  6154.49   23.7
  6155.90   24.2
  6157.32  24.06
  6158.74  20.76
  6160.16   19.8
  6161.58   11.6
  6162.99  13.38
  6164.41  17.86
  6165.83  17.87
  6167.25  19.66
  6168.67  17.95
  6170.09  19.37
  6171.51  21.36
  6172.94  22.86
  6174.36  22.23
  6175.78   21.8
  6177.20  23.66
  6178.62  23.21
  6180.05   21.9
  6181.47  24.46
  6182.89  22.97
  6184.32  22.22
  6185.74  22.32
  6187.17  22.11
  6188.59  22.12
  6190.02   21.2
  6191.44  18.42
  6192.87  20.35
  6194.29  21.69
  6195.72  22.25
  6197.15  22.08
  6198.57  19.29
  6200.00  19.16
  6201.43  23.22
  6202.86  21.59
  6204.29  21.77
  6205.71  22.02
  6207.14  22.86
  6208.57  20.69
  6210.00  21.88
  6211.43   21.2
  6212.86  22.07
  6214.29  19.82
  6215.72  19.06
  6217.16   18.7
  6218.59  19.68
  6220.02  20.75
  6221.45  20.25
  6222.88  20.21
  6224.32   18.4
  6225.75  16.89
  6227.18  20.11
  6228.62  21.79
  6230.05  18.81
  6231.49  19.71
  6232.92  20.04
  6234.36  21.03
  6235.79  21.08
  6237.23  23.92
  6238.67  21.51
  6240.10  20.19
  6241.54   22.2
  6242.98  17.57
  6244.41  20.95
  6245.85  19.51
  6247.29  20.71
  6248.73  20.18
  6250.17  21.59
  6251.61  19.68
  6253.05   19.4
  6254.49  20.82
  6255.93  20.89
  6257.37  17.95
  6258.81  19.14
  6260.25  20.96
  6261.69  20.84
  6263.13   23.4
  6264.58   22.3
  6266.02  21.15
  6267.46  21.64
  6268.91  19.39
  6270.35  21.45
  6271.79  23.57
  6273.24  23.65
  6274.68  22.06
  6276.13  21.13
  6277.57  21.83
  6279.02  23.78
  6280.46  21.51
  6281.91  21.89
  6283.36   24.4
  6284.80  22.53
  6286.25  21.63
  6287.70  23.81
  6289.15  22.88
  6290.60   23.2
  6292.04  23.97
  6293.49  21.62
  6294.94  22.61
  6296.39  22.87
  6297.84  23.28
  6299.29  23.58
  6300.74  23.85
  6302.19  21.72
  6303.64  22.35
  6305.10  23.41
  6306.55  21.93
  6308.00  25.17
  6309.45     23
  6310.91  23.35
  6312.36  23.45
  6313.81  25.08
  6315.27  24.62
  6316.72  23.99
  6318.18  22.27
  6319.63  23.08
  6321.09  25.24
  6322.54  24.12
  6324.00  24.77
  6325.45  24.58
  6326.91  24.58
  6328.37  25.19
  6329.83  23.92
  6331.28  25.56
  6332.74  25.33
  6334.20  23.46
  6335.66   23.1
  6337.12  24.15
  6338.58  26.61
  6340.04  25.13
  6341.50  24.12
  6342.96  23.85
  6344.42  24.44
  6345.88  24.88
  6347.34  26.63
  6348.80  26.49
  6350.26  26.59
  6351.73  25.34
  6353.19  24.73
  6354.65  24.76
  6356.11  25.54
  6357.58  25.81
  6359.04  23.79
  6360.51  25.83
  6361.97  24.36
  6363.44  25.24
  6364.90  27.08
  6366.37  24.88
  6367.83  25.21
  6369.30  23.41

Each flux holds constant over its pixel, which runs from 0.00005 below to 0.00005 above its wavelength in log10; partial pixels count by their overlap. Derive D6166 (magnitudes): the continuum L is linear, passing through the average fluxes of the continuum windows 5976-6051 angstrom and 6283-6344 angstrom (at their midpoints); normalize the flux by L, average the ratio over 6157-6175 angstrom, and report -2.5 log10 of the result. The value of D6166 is 0.23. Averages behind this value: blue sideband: 23.5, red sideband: 23.7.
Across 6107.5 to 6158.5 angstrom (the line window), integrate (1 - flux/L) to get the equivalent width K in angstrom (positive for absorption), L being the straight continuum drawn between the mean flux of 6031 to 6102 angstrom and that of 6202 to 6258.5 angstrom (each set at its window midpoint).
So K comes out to -3.6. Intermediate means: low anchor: 24.5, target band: 24.4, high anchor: 20.4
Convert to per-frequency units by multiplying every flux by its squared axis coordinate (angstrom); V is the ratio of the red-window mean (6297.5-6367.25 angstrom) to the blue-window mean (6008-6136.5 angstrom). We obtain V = 1.10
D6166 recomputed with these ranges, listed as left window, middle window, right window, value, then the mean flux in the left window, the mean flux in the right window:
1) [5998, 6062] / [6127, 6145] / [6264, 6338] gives -0.07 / 23.8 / 23.2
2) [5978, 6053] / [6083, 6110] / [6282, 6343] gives -0.04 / 23.5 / 23.7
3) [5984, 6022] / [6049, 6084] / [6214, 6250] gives -0.09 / 23.1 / 20.1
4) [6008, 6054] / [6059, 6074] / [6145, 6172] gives -0.07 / 23.8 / 21.2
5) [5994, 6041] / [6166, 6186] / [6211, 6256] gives -0.03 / 23.5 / 20.3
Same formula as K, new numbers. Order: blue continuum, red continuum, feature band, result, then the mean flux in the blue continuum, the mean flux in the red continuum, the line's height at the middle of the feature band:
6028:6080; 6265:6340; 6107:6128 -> 0.3 angstrom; 24.4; 23.3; 24.2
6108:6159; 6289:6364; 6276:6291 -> 1.0 angstrom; 24.4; 24.2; 24.3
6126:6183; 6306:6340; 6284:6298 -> 0.7 angstrom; 22.8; 24.2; 24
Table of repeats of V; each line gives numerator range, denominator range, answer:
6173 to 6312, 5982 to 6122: 0.96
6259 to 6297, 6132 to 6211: 1.04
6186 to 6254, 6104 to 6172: 0.92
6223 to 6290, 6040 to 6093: 0.92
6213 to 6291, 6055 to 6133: 0.91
